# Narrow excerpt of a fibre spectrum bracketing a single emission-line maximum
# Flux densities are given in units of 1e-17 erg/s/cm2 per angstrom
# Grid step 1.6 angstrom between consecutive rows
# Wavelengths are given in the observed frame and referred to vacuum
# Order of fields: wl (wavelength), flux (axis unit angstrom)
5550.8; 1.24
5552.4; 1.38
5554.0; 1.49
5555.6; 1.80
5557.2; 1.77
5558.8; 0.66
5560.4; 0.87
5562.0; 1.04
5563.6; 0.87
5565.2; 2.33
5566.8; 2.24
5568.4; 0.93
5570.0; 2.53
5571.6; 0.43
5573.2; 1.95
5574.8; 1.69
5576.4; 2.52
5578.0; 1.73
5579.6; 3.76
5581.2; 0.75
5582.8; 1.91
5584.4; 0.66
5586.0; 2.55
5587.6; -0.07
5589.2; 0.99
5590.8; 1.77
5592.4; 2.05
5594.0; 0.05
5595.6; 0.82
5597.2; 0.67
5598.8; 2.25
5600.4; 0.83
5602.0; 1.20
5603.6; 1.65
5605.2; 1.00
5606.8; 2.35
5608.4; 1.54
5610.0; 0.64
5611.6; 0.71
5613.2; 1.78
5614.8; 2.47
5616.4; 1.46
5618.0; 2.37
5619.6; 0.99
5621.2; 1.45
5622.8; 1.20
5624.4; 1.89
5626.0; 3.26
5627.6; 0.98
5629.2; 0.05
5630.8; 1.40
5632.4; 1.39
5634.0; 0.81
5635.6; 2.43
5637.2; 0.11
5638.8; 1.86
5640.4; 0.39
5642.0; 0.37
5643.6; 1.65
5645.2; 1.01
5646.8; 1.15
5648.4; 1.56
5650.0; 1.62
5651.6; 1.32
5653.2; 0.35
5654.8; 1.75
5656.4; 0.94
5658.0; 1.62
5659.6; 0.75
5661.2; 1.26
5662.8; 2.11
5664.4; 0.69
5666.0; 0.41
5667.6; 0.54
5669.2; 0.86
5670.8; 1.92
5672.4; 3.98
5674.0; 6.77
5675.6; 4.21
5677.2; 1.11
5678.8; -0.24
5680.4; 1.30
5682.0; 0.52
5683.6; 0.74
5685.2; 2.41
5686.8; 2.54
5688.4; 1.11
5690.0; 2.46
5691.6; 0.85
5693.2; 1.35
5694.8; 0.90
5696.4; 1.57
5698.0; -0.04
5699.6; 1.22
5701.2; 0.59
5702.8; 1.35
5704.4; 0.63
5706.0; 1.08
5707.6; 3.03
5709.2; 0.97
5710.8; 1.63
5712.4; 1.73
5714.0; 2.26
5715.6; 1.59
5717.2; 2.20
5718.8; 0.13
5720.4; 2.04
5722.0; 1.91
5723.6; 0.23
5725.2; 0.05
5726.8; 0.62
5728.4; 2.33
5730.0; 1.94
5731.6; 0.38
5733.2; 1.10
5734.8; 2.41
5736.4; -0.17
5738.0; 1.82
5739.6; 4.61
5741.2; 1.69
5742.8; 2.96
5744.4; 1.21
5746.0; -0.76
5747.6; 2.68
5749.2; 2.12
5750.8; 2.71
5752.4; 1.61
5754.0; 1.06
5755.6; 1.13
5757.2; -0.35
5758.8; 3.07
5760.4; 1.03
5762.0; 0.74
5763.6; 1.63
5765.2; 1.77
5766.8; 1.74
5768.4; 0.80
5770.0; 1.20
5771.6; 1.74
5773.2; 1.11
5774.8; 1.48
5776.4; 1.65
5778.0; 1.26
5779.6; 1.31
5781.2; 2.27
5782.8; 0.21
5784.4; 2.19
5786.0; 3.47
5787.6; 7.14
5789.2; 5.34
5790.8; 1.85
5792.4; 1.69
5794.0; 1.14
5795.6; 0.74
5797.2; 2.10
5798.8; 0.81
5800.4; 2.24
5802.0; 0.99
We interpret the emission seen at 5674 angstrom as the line Hbeta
